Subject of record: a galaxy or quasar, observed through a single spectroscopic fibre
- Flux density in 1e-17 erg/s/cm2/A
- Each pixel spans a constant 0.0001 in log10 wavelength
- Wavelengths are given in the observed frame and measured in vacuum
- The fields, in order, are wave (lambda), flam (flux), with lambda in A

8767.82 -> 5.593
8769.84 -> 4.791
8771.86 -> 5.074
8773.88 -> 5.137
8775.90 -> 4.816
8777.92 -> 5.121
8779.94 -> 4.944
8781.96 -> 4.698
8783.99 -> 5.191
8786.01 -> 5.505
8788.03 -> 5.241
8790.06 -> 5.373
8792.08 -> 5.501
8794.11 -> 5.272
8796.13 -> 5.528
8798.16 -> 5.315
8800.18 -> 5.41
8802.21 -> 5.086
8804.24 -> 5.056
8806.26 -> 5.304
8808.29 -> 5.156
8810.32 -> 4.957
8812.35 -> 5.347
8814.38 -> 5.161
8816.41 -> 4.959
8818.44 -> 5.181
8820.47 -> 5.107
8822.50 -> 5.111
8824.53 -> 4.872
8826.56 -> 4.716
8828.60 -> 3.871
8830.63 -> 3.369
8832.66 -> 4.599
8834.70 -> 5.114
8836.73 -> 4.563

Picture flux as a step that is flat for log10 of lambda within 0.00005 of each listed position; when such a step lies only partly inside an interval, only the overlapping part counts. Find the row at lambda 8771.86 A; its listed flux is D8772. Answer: 5.074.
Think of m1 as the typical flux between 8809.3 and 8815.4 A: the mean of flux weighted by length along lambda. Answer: 5.15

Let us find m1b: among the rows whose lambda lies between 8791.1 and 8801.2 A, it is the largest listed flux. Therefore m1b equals 5.528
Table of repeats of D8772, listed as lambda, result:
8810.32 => 4.957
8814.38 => 5.161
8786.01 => 5.505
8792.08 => 5.501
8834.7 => 5.114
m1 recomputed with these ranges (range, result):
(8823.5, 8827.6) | 4.79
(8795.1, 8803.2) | 5.34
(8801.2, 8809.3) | 5.15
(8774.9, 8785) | 4.95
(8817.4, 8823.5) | 5.13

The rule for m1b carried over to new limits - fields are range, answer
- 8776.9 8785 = 5.191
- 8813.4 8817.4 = 5.161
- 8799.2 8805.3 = 5.41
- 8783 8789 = 5.505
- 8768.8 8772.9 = 5.074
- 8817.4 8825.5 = 5.181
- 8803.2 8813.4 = 5.347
